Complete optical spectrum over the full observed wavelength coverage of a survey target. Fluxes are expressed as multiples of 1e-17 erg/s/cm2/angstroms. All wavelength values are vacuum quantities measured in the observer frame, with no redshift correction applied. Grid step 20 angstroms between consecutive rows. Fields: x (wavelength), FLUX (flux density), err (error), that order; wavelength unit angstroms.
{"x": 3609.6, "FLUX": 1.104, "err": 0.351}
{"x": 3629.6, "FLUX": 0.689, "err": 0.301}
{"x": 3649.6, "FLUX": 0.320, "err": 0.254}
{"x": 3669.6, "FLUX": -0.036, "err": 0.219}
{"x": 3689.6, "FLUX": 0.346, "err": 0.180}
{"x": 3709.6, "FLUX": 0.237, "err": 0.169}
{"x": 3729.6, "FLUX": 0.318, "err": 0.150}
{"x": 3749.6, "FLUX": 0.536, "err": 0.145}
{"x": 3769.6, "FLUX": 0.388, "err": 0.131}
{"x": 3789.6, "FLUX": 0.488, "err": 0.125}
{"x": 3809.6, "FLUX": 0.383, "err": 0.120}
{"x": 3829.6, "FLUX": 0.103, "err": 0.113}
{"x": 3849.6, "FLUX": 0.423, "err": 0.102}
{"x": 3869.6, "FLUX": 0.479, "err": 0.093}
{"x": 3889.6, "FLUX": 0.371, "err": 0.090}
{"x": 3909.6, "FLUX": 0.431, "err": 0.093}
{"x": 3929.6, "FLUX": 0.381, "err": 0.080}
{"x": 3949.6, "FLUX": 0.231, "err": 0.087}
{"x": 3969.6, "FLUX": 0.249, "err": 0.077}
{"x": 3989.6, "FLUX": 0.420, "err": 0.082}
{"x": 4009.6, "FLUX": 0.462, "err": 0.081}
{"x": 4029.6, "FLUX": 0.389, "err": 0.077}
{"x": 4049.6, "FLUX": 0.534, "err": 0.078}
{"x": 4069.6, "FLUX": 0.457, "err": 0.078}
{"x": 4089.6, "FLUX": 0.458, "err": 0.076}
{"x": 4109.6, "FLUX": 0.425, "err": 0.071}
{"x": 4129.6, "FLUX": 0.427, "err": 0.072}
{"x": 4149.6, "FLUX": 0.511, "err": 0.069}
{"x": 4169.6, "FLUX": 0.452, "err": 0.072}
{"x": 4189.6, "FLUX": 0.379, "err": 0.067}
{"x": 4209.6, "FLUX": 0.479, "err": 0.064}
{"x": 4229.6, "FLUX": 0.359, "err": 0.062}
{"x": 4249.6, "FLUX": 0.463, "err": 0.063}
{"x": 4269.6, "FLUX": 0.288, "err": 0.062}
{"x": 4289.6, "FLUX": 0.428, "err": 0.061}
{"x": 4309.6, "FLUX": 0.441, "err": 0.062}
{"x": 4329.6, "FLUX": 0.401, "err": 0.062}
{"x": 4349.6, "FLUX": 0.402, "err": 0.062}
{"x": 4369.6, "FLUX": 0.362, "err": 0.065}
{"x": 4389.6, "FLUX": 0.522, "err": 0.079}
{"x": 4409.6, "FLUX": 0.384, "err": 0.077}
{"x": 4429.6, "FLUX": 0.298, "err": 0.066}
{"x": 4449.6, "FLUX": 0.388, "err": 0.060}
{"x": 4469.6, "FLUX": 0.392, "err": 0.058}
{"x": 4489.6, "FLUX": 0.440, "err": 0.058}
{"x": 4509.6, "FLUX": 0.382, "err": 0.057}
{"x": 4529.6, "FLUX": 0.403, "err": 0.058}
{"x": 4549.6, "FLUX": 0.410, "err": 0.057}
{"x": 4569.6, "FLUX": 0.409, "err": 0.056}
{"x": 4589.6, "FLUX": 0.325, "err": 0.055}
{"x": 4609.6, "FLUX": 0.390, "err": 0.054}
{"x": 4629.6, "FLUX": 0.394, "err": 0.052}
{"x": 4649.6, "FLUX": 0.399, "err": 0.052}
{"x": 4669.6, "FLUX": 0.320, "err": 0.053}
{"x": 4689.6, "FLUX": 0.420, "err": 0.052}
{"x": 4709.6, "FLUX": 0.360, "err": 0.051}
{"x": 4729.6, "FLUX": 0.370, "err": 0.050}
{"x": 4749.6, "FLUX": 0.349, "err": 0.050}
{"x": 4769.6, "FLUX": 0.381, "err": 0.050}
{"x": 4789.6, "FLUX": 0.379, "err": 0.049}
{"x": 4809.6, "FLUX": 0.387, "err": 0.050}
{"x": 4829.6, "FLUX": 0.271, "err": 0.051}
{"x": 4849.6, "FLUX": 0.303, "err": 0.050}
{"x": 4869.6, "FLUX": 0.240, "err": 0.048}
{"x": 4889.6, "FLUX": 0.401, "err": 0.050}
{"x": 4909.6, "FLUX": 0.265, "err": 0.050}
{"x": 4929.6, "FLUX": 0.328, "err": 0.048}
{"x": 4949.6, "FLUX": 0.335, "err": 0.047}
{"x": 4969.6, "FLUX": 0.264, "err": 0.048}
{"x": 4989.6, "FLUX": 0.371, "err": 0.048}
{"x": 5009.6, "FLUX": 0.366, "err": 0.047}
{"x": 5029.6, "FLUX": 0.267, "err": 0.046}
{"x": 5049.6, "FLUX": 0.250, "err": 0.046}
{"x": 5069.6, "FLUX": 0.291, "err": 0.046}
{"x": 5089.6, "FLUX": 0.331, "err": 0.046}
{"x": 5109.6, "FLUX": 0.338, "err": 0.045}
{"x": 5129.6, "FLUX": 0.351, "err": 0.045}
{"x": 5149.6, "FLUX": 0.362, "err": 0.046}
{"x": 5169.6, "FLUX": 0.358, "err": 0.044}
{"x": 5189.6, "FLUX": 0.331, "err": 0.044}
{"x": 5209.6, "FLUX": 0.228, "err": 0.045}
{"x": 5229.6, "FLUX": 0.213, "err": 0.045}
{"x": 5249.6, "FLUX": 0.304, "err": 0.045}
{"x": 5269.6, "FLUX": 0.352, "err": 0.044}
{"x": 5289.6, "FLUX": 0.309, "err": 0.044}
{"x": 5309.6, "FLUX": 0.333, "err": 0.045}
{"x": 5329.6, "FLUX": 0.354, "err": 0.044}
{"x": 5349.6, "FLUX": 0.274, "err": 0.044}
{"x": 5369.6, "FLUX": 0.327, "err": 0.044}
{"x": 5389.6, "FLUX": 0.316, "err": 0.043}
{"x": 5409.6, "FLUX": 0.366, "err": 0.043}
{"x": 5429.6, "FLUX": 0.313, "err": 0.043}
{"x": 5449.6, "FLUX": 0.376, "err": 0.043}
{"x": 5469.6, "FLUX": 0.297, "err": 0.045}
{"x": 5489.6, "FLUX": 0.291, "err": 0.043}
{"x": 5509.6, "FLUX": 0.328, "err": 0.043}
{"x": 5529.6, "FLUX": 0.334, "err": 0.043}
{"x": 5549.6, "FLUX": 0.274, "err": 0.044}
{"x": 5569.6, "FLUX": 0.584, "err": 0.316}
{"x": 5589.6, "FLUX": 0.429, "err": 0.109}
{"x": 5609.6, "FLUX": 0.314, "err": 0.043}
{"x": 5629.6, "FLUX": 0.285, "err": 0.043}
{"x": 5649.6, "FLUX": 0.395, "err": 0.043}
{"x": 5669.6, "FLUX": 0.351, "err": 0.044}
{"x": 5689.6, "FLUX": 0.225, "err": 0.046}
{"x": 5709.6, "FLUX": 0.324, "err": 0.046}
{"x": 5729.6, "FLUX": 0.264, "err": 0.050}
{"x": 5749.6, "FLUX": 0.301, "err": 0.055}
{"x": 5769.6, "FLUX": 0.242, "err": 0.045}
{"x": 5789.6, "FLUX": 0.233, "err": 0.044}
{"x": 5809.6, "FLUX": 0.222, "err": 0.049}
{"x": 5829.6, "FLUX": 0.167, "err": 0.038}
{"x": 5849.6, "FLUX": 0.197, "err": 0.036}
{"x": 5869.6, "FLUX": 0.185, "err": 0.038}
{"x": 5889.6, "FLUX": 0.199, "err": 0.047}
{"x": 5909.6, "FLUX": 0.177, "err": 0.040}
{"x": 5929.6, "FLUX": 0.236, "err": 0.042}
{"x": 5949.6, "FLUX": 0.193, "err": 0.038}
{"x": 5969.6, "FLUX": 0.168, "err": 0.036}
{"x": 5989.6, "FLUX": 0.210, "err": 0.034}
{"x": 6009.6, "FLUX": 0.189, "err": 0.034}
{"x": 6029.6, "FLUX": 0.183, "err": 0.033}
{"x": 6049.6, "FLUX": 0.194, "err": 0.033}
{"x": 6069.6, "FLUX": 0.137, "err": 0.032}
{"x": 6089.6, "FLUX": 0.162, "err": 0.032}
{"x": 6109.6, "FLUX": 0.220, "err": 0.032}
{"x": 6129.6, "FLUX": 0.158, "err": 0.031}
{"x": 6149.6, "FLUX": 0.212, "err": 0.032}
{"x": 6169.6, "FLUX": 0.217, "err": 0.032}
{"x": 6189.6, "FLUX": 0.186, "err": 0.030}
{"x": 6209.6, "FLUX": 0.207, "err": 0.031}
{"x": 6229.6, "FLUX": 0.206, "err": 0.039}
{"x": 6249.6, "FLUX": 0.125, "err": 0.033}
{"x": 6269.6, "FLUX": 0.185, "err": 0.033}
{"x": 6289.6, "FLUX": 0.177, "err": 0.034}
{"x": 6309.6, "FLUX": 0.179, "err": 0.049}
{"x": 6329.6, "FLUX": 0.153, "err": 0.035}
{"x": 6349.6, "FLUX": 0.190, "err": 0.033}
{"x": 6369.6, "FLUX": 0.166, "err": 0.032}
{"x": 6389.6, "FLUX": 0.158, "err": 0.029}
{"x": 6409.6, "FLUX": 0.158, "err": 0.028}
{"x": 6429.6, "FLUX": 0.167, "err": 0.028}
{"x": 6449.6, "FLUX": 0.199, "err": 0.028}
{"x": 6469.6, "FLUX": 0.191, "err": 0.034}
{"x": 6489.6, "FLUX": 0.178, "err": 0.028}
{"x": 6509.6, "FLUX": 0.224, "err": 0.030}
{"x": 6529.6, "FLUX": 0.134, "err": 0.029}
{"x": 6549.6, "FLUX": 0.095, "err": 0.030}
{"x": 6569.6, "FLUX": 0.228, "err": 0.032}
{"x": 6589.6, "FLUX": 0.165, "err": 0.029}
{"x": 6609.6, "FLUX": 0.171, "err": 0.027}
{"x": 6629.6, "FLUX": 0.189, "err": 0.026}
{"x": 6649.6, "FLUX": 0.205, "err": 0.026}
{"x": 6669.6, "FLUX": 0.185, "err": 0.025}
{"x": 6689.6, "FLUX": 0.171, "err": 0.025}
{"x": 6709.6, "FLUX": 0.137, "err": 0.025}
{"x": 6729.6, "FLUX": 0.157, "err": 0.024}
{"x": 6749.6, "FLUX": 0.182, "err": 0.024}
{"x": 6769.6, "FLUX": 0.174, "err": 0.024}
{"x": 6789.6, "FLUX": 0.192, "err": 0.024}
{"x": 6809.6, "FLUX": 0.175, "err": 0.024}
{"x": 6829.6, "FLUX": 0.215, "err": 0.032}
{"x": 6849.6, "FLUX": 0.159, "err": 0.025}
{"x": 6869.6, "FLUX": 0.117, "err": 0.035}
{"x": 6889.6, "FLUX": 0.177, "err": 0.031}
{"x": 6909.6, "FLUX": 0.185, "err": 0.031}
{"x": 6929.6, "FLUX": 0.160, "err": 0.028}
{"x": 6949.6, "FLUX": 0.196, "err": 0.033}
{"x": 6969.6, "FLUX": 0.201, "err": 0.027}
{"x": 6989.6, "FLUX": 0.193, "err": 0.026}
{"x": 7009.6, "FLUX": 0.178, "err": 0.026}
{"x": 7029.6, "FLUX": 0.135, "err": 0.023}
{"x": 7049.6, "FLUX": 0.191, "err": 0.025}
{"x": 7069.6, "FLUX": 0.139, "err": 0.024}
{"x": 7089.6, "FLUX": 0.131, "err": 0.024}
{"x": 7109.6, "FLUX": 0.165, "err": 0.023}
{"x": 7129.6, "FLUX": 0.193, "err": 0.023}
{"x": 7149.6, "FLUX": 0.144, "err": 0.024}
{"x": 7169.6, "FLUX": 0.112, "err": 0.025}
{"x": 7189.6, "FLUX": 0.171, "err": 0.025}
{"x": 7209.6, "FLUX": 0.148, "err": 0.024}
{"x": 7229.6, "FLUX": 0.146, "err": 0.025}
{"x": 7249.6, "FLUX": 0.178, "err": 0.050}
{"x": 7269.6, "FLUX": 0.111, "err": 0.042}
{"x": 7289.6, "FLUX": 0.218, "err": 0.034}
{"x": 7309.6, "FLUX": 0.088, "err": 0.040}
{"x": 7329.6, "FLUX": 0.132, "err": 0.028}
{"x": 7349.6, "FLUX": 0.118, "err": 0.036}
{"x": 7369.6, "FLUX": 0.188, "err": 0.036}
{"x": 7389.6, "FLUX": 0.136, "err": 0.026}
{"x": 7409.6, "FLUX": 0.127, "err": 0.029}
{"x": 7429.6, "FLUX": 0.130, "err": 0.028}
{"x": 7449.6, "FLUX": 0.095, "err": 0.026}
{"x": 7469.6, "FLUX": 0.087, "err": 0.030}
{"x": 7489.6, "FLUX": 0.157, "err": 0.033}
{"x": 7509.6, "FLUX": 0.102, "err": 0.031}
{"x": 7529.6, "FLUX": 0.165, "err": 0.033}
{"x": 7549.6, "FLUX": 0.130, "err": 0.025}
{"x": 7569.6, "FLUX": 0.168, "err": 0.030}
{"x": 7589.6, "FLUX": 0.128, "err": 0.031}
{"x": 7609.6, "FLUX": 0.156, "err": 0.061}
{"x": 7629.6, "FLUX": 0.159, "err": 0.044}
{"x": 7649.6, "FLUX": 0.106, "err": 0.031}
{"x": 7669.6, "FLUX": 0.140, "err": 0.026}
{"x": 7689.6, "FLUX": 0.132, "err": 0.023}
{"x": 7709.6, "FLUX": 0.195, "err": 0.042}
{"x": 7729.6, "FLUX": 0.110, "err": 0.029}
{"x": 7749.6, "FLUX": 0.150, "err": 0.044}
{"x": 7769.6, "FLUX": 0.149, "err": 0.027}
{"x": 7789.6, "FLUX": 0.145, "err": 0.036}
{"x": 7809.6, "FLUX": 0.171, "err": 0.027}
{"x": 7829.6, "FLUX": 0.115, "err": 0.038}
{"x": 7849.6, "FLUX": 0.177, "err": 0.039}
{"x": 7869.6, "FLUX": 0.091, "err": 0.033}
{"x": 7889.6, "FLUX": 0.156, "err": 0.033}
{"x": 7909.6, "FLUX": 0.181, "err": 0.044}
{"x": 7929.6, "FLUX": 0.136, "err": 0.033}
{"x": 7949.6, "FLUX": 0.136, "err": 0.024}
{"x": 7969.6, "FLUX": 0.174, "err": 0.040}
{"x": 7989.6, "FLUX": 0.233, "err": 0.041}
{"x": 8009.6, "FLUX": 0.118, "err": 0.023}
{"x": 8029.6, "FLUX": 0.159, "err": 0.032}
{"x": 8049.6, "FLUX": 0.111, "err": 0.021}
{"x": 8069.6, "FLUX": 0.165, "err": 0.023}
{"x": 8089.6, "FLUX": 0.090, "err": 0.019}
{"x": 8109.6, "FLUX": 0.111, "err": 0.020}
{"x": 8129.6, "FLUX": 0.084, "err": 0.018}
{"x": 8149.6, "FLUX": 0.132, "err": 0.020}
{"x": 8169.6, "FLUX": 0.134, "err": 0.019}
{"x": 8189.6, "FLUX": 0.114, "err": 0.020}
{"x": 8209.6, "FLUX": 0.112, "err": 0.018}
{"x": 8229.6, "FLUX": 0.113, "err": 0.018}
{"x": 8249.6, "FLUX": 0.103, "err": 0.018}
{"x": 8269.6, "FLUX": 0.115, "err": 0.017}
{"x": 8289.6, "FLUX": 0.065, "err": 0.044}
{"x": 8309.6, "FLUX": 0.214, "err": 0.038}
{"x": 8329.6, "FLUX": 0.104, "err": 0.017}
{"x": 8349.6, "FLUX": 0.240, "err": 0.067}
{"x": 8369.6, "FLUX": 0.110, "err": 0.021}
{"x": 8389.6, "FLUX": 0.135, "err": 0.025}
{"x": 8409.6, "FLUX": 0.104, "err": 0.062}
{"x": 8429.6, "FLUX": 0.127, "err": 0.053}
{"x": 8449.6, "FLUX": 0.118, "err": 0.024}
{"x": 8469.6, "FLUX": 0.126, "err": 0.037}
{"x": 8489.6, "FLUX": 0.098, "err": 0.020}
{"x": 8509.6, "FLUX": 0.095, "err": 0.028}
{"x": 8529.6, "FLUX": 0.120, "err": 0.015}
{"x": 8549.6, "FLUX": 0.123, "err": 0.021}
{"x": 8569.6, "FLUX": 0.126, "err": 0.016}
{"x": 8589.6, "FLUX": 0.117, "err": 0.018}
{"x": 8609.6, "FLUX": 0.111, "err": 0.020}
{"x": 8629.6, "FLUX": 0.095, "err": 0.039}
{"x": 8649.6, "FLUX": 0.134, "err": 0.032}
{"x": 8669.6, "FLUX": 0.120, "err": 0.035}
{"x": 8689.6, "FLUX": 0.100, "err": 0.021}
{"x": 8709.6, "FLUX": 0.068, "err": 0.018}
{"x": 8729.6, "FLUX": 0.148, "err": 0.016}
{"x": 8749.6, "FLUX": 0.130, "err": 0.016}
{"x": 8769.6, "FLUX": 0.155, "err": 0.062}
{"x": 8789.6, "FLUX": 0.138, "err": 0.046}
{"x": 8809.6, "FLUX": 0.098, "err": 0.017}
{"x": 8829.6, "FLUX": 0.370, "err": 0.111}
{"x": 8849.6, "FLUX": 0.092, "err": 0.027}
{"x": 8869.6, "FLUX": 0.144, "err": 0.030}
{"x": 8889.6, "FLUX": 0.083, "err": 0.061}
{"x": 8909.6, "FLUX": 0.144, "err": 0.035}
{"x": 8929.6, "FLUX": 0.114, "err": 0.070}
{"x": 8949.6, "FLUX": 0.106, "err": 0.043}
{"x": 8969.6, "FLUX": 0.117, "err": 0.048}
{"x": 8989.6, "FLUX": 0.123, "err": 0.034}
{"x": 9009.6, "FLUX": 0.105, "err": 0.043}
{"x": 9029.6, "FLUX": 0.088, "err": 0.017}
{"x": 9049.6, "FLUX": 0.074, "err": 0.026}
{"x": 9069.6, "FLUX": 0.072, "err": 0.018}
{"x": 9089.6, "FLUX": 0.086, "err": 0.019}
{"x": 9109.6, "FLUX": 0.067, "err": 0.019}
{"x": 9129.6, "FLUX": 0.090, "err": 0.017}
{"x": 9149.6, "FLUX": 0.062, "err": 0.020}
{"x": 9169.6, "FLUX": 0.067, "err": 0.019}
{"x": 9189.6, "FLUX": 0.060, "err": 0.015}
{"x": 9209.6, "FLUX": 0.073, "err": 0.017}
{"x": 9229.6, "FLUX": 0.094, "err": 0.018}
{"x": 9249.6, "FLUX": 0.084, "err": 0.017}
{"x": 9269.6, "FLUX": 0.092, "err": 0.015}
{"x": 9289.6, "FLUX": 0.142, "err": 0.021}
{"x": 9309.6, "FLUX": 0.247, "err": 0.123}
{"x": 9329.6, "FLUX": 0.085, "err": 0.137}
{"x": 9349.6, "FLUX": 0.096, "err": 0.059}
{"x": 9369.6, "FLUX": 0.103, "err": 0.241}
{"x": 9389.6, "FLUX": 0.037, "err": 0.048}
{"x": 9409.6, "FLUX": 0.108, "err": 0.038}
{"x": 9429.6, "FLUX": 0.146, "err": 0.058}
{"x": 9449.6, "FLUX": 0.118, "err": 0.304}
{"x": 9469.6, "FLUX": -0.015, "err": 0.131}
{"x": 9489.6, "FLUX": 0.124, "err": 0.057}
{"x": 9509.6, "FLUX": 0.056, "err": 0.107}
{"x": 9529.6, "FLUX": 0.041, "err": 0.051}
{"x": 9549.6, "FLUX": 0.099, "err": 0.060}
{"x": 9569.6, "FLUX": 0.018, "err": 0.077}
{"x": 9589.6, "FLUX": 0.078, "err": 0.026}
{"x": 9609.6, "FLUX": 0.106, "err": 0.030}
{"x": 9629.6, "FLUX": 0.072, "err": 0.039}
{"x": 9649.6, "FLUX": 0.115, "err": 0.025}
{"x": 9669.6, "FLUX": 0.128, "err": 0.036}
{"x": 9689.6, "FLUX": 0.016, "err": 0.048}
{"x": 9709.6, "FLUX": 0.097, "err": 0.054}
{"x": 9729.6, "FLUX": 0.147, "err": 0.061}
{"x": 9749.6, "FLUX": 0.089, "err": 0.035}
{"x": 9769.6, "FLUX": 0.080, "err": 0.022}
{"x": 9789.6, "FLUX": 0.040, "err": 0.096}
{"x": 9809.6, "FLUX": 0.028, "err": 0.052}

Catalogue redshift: 1.529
